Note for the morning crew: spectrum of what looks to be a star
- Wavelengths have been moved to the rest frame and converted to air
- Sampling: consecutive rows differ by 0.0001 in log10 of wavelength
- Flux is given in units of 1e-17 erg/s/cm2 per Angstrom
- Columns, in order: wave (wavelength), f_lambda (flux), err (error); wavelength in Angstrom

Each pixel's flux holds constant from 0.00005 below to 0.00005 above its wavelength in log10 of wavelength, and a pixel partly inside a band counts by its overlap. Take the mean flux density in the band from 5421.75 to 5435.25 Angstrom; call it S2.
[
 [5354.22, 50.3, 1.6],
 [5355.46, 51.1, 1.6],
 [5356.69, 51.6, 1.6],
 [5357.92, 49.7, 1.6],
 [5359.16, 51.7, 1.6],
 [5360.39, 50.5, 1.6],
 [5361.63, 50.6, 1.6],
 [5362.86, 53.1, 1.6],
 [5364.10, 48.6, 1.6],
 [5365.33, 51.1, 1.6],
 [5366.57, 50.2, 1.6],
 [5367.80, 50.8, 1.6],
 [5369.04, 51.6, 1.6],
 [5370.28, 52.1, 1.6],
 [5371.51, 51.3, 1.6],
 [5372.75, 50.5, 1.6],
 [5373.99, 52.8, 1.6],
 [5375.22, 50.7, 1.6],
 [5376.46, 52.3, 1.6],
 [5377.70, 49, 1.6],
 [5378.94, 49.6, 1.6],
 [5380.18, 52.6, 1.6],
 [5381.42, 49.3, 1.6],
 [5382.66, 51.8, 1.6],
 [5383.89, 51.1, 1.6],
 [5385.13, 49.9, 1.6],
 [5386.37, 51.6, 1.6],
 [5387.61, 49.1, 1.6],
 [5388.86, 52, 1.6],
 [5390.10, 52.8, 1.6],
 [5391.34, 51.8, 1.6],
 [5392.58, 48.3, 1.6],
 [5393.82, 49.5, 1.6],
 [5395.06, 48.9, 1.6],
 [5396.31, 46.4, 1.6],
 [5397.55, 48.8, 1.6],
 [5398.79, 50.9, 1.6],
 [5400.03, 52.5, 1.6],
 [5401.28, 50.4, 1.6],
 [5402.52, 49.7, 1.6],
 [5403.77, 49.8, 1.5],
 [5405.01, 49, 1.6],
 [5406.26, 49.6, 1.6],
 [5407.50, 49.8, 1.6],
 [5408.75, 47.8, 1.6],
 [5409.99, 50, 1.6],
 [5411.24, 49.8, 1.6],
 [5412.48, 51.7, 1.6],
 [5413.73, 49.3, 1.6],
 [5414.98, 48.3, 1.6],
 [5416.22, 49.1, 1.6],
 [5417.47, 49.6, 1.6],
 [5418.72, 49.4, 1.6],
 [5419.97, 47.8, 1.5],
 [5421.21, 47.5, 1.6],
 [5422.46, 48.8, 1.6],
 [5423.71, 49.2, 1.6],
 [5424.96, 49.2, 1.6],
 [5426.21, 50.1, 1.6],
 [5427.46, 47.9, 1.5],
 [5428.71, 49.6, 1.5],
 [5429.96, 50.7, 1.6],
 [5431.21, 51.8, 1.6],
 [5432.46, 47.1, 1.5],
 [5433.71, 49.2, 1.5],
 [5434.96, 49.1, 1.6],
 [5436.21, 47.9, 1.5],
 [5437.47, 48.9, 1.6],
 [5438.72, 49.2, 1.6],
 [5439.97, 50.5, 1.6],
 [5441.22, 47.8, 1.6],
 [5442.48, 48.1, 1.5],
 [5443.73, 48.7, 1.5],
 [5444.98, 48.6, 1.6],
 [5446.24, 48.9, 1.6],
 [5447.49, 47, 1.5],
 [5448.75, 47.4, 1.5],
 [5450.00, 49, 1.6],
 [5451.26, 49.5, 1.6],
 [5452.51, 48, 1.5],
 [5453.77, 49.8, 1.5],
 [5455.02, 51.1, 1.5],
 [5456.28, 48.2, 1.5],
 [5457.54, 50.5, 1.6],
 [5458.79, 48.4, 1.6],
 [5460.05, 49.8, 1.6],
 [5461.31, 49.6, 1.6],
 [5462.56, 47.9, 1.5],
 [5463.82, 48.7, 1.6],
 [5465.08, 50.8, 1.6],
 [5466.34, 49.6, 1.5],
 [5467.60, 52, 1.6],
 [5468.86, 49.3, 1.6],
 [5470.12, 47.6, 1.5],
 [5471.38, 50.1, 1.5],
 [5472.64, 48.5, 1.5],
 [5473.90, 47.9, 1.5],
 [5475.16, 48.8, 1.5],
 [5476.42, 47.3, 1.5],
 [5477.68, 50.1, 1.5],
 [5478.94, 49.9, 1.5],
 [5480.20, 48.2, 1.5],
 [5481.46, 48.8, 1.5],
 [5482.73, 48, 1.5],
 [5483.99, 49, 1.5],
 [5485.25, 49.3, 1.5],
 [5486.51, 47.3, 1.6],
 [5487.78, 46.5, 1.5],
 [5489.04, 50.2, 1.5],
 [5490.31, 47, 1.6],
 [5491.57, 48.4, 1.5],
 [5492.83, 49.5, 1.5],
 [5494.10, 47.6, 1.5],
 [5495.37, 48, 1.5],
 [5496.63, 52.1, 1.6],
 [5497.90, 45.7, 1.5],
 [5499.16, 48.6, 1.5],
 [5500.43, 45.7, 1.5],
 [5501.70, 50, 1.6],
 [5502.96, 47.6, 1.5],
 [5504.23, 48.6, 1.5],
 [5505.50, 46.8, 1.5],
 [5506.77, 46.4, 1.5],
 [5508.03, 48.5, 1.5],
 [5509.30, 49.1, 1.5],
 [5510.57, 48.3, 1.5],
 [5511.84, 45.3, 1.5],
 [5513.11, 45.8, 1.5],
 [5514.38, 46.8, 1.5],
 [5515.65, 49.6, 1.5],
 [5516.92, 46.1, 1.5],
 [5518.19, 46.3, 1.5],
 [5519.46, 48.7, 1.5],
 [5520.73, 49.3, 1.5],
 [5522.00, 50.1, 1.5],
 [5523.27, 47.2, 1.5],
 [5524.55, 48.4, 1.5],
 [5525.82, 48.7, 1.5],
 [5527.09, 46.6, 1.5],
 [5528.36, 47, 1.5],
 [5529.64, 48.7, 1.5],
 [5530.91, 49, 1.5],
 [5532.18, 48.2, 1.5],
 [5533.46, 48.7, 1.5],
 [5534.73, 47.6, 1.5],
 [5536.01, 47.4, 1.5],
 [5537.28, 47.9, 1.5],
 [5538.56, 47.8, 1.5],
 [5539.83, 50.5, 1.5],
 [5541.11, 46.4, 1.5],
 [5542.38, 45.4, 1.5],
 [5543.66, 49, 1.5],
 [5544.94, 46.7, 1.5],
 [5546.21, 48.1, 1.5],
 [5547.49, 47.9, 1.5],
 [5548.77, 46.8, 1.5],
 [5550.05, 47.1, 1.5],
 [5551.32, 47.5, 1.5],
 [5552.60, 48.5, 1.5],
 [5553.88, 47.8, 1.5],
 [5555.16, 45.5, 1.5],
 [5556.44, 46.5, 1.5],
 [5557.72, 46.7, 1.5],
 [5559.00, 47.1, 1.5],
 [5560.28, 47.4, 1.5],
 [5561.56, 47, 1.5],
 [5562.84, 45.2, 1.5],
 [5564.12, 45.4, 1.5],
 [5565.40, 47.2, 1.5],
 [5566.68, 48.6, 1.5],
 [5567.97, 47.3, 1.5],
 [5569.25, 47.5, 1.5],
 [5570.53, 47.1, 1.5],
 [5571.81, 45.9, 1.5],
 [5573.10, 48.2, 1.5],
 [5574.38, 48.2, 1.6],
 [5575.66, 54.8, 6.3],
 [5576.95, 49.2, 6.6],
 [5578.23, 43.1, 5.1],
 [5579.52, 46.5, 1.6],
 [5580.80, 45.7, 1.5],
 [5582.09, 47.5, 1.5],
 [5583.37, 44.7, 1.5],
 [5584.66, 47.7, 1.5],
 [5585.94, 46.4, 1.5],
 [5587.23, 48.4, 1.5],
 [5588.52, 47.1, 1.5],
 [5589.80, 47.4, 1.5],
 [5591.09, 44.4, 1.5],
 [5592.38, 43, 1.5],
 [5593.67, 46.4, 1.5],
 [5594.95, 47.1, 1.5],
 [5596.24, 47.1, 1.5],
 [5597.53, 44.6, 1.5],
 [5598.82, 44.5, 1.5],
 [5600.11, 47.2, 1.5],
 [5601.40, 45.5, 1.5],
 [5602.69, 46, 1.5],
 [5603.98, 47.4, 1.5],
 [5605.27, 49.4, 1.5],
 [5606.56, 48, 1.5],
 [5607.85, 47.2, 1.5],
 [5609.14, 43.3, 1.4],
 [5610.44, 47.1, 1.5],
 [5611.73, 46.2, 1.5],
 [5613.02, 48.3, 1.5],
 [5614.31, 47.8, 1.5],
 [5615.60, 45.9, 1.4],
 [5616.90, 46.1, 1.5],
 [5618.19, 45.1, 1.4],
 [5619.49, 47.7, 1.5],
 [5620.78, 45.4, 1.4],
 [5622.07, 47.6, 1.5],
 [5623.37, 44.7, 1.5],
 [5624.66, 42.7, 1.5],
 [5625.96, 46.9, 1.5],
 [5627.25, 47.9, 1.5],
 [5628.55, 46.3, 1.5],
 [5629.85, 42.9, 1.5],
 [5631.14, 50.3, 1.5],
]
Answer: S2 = 49.3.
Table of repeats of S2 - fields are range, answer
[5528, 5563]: 47.5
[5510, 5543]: 47.8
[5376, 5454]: 49.5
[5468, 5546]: 48.1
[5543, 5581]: 47.3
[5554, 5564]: 46.5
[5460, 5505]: 48.7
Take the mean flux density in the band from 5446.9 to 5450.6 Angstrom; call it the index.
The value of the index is 47.8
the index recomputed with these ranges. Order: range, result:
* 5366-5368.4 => 50.6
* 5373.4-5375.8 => 51.9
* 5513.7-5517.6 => 47.5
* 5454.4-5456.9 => 49.6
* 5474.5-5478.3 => 48.8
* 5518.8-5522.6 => 49.4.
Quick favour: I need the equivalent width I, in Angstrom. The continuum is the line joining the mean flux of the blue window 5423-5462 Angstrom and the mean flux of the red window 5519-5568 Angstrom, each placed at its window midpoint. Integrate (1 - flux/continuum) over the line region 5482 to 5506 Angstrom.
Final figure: 0.05 Angstrom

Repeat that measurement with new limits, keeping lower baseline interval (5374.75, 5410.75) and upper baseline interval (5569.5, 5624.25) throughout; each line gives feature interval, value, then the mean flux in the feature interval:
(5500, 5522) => 0.21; 47.7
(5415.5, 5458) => 0.38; 49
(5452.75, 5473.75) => -0.20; 49.4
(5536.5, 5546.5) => -0.02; 47.7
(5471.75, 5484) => 0.01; 48.7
